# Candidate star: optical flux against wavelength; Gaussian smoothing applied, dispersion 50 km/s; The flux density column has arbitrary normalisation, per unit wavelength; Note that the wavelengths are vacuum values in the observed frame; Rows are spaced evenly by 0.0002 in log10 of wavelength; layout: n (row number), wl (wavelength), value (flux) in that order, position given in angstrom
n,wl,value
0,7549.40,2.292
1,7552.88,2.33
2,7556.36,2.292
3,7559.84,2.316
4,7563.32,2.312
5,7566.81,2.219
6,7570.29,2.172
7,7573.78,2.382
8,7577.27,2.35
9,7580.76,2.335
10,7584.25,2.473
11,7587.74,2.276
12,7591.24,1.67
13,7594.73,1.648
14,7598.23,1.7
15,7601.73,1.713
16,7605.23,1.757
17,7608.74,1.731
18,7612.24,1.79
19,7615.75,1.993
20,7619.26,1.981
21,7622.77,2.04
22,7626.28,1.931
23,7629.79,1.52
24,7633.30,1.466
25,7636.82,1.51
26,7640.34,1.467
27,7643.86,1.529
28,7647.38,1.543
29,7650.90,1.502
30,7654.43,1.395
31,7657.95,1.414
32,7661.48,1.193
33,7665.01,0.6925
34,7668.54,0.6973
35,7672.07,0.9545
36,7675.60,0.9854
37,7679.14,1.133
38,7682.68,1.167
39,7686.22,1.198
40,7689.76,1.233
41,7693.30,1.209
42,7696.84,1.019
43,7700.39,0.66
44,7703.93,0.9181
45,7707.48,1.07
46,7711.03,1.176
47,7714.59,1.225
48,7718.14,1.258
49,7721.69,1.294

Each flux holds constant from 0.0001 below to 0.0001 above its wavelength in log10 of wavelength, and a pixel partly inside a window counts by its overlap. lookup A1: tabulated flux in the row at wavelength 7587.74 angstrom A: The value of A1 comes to 2.276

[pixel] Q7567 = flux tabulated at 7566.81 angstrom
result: 2.219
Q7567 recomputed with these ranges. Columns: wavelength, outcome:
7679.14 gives 1.133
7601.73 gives 1.713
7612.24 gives 1.79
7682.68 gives 1.167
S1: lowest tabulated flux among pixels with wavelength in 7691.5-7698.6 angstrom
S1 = 1.019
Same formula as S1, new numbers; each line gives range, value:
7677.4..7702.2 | 0.66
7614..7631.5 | 1.52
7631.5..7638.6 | 1.466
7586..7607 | 1.648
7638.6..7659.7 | 1.395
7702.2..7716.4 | 0.9181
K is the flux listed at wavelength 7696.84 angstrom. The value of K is 1.019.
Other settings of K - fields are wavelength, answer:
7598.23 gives 1.7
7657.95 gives 1.414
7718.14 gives 1.258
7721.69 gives 1.294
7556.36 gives 2.292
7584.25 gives 2.473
